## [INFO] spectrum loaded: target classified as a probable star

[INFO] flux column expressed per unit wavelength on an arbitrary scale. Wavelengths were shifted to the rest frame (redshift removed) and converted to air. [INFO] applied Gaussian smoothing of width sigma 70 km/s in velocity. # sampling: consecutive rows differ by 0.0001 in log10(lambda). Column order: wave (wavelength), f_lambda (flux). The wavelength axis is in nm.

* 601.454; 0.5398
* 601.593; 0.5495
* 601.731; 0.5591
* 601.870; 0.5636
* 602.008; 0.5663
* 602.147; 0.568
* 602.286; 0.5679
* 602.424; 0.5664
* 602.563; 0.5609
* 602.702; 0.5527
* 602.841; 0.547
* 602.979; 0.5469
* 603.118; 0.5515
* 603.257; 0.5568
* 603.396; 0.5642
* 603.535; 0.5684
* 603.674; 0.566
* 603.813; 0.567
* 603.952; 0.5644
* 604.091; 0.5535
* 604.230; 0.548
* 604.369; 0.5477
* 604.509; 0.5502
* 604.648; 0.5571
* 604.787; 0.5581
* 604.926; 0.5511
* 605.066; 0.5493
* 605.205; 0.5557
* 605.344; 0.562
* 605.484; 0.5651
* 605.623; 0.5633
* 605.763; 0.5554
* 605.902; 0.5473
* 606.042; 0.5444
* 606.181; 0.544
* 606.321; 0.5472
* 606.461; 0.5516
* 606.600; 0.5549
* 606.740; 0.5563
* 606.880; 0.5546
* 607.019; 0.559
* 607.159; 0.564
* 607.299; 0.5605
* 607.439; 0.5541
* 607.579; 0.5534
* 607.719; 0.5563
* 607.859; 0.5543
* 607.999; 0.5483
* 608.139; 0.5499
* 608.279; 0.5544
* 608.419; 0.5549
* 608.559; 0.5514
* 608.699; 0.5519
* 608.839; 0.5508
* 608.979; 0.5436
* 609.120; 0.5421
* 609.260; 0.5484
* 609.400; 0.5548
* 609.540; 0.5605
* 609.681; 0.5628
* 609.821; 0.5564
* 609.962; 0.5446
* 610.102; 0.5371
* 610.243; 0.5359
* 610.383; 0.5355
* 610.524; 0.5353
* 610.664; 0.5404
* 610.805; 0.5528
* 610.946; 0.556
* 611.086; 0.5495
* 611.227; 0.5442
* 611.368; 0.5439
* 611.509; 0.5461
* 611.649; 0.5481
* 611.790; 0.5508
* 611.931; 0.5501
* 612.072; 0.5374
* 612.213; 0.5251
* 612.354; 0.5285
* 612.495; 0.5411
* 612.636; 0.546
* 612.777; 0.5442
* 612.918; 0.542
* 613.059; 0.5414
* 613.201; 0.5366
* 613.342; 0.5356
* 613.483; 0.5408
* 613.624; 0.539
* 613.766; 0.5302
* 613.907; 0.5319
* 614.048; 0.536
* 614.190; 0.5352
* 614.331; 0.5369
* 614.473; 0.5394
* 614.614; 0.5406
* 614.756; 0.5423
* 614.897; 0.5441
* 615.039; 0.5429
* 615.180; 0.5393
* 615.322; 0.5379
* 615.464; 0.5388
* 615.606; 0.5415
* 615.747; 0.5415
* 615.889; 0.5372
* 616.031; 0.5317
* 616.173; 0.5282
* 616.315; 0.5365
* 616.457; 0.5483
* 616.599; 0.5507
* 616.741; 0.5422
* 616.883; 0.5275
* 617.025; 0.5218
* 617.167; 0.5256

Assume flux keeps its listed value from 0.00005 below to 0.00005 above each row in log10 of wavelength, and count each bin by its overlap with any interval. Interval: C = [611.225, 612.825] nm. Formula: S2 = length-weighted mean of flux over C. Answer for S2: 0.542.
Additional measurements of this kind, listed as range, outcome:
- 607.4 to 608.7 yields 0.553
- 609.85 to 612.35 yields 0.543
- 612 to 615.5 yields 0.538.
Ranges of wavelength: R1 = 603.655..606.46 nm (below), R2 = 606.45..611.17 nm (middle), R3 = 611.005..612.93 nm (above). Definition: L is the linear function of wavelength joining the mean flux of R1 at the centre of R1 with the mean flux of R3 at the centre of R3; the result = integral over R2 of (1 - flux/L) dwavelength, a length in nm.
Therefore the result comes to -0.02 nm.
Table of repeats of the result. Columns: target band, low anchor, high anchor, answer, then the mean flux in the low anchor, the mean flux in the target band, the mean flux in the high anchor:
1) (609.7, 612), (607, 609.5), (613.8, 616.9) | 0.01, 0.553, 0.546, 0.539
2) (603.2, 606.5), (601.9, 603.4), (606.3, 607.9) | 0.01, 0.559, 0.556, 0.556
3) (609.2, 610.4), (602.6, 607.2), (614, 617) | 0.00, 0.555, 0.549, 0.539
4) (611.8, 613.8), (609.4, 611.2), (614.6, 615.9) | 0.02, 0.547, 0.539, 0.541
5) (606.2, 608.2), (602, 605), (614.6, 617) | -0.01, 0.558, 0.554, 0.539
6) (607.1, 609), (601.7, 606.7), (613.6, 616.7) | -0.01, 0.557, 0.554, 0.539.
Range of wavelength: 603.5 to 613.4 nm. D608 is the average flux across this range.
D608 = 0.55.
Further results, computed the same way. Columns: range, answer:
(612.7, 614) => 0.538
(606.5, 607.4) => 0.558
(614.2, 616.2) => 0.539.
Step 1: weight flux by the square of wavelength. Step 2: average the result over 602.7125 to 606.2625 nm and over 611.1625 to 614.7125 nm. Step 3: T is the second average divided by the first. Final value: 1.0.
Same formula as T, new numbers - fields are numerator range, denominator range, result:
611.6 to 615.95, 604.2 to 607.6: 1.00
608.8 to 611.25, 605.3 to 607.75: 1.00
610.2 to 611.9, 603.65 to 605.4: 1.00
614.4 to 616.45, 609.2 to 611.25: 1.00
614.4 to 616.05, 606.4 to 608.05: 1.00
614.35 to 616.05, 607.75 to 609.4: 1.00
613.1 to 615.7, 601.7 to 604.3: 1.00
